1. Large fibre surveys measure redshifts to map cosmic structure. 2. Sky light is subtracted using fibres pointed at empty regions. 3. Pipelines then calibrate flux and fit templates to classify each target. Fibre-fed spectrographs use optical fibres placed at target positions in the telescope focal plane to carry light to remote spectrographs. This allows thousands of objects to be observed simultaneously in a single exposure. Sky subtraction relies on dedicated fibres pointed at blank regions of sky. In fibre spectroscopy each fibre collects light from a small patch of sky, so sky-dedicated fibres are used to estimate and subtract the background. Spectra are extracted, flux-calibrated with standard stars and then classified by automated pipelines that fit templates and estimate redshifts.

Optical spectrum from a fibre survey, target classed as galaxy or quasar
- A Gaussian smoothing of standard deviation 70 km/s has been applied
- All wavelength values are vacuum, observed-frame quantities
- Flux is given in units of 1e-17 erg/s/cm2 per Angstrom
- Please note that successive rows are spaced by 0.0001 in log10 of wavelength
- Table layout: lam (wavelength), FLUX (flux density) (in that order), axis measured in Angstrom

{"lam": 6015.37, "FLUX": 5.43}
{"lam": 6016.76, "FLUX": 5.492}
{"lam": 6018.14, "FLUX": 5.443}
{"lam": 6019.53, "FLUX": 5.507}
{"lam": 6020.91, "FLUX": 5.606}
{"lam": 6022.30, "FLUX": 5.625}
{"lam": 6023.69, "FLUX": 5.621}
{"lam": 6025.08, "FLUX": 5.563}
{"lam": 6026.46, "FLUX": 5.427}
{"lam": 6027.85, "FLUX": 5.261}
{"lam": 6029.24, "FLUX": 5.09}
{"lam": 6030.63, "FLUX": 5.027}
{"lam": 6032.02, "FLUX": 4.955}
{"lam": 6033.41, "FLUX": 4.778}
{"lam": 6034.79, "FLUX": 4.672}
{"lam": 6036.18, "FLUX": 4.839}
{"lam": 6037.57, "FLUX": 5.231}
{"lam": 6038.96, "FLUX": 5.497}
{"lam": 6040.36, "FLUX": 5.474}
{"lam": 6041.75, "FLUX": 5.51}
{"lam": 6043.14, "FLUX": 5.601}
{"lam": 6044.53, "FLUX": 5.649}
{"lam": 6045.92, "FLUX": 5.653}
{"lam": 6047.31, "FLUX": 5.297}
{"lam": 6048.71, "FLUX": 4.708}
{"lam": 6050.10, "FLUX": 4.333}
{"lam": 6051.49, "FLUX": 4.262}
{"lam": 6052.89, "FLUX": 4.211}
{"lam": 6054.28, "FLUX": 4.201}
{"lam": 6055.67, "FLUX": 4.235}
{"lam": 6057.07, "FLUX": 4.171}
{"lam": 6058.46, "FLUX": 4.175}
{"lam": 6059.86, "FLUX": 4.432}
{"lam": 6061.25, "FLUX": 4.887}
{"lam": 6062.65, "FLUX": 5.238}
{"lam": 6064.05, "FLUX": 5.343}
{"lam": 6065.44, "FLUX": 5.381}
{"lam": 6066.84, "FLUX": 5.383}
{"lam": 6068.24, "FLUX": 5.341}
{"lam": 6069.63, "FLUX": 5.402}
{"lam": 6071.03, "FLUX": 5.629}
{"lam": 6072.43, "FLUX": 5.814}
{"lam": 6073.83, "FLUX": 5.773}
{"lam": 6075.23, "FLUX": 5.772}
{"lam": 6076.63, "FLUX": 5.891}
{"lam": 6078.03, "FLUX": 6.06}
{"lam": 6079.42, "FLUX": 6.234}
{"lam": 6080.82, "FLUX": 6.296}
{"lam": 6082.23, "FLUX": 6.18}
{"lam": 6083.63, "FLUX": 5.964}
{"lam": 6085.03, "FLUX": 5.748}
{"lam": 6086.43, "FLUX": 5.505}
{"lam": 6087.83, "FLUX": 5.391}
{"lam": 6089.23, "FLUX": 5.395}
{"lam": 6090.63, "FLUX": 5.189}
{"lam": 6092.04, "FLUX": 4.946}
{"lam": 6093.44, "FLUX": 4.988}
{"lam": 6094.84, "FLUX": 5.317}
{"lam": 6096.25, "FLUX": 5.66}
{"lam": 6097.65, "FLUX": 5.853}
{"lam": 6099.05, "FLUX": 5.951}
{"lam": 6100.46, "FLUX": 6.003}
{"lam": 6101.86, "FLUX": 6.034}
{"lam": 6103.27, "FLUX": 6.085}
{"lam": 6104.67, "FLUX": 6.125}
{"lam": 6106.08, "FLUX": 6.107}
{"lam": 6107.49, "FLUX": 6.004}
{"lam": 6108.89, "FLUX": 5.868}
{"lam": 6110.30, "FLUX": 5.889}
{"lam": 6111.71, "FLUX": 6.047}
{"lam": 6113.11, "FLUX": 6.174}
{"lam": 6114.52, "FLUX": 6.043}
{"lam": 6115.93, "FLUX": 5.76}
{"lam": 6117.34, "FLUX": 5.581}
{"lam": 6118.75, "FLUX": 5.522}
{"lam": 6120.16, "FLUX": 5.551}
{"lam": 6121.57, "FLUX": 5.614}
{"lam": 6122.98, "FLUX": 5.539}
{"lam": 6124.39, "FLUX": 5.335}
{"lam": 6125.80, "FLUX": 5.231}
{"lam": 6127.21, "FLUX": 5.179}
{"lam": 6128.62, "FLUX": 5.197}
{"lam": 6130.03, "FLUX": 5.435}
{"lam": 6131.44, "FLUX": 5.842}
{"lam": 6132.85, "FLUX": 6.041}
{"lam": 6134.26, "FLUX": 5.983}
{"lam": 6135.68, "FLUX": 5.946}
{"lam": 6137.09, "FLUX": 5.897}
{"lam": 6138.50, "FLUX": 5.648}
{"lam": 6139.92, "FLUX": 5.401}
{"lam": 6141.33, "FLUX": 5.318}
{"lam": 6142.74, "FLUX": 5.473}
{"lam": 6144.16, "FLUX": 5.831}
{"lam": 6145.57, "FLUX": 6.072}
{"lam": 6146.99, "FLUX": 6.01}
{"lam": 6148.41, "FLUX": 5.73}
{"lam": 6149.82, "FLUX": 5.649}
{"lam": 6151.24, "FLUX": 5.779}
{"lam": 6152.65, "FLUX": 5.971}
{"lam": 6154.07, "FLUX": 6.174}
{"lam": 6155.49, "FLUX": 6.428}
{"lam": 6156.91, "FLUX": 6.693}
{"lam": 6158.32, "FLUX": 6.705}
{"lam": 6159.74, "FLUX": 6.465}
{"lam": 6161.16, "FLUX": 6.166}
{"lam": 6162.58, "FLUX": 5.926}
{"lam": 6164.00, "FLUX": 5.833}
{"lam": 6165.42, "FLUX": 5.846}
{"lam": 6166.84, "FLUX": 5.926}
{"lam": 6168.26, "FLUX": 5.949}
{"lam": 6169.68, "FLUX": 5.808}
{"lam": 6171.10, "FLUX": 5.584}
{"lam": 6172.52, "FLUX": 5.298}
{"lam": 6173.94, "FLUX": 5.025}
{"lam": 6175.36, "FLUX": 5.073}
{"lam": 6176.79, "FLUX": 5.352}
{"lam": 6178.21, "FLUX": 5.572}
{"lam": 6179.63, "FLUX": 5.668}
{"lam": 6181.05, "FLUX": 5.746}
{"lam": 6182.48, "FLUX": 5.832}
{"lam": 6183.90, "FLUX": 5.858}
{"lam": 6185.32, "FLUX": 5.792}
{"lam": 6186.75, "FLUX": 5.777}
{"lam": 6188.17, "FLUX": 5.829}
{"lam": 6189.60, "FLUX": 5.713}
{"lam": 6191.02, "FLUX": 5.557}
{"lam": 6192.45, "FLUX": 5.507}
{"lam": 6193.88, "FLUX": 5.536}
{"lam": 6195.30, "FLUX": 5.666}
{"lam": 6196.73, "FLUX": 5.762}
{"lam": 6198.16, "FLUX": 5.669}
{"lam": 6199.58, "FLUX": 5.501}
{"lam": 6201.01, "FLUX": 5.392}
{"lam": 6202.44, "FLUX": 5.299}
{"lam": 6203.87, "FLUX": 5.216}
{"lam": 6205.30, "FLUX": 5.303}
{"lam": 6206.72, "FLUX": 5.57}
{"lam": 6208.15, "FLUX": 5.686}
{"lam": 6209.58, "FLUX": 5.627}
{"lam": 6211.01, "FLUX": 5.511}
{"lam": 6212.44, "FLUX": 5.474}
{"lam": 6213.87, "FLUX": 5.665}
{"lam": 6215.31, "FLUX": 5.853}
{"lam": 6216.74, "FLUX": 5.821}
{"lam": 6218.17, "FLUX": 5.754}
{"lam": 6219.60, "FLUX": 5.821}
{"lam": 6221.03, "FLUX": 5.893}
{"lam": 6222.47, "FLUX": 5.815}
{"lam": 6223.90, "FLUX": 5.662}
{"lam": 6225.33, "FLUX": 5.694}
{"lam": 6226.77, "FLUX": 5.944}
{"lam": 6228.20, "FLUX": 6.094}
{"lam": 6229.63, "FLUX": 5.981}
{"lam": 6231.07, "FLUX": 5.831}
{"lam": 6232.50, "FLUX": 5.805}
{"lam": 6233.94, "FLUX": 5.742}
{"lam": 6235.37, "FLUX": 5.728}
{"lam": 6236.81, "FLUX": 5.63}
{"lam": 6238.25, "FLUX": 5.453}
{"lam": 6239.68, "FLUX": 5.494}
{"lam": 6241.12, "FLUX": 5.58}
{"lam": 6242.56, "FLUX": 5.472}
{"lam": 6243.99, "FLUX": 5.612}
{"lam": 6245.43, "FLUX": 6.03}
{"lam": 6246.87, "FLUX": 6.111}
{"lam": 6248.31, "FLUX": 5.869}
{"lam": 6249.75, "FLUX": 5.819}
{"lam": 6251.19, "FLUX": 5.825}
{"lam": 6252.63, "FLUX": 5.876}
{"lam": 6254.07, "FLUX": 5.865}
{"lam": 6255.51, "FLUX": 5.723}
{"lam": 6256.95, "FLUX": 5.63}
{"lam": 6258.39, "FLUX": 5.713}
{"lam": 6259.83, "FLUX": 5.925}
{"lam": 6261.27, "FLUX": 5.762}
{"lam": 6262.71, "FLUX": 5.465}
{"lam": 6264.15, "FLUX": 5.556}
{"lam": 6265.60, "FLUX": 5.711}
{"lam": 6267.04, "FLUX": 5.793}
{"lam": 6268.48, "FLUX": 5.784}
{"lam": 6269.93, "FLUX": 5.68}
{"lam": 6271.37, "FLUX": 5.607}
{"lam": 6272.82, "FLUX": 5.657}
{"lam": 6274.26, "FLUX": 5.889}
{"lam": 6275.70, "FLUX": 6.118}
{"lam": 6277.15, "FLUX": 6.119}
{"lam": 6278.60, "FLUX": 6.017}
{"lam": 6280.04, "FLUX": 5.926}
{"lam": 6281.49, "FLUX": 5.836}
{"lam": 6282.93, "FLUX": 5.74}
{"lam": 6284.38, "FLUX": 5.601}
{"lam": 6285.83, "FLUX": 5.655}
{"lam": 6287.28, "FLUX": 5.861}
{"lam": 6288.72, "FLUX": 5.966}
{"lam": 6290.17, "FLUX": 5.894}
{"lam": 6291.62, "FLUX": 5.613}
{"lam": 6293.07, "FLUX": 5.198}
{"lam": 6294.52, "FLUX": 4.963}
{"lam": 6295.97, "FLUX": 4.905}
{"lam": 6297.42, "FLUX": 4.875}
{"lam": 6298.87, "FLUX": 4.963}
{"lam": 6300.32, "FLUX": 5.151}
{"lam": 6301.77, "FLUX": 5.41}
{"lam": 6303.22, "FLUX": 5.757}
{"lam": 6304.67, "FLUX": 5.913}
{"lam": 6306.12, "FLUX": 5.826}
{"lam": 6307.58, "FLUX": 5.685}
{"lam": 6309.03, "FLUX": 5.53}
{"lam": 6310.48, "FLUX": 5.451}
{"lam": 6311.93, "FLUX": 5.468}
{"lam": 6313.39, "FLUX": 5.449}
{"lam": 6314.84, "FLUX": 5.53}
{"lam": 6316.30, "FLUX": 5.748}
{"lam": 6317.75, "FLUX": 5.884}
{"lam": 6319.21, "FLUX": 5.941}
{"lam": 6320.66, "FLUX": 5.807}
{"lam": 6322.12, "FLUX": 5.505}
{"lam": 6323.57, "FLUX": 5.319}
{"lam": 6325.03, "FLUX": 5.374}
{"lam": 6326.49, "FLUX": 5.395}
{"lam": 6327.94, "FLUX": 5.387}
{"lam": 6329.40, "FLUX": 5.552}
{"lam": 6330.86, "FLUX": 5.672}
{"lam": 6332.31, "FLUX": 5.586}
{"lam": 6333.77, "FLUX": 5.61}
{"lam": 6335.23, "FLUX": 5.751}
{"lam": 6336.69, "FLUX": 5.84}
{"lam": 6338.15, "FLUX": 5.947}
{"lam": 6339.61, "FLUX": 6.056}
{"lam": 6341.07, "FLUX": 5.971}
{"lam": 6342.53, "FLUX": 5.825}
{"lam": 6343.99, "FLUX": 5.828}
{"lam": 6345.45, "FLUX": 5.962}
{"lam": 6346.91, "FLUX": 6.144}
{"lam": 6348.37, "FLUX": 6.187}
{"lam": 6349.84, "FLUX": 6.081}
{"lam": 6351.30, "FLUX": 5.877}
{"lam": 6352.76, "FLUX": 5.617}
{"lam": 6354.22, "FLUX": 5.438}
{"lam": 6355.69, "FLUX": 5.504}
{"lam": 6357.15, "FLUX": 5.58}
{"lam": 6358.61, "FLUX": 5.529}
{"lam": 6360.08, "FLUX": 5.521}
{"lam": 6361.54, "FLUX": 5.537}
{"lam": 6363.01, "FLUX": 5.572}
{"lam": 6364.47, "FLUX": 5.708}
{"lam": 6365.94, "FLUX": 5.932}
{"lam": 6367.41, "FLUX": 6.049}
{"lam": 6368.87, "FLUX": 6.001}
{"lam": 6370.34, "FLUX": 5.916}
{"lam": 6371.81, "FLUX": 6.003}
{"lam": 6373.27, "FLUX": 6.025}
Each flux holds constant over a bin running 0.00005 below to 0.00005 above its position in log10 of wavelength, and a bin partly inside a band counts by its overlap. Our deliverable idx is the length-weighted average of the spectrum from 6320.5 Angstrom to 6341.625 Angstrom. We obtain 5.64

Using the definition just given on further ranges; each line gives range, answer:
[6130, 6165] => 5.95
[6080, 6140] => 5.71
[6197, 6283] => 5.73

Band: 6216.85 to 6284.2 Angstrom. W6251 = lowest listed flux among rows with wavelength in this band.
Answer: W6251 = 5.453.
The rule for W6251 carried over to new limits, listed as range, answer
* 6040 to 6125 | 4.171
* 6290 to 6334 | 4.875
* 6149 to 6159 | 5.649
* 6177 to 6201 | 5.501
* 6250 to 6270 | 5.465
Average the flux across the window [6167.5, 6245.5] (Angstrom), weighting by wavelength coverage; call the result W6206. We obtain 5.64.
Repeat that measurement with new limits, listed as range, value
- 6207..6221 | 5.7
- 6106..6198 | 5.76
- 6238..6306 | 5.67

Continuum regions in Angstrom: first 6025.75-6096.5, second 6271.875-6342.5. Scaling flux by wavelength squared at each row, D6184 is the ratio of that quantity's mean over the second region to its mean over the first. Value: 1.16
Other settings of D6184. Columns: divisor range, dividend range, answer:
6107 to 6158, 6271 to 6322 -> 1.03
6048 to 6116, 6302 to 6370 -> 1.14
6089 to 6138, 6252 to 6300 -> 1.05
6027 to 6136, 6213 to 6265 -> 1.12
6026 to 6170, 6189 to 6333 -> 1.07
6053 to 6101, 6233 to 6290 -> 1.14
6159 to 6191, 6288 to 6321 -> 1.00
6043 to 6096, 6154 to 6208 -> 1.13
